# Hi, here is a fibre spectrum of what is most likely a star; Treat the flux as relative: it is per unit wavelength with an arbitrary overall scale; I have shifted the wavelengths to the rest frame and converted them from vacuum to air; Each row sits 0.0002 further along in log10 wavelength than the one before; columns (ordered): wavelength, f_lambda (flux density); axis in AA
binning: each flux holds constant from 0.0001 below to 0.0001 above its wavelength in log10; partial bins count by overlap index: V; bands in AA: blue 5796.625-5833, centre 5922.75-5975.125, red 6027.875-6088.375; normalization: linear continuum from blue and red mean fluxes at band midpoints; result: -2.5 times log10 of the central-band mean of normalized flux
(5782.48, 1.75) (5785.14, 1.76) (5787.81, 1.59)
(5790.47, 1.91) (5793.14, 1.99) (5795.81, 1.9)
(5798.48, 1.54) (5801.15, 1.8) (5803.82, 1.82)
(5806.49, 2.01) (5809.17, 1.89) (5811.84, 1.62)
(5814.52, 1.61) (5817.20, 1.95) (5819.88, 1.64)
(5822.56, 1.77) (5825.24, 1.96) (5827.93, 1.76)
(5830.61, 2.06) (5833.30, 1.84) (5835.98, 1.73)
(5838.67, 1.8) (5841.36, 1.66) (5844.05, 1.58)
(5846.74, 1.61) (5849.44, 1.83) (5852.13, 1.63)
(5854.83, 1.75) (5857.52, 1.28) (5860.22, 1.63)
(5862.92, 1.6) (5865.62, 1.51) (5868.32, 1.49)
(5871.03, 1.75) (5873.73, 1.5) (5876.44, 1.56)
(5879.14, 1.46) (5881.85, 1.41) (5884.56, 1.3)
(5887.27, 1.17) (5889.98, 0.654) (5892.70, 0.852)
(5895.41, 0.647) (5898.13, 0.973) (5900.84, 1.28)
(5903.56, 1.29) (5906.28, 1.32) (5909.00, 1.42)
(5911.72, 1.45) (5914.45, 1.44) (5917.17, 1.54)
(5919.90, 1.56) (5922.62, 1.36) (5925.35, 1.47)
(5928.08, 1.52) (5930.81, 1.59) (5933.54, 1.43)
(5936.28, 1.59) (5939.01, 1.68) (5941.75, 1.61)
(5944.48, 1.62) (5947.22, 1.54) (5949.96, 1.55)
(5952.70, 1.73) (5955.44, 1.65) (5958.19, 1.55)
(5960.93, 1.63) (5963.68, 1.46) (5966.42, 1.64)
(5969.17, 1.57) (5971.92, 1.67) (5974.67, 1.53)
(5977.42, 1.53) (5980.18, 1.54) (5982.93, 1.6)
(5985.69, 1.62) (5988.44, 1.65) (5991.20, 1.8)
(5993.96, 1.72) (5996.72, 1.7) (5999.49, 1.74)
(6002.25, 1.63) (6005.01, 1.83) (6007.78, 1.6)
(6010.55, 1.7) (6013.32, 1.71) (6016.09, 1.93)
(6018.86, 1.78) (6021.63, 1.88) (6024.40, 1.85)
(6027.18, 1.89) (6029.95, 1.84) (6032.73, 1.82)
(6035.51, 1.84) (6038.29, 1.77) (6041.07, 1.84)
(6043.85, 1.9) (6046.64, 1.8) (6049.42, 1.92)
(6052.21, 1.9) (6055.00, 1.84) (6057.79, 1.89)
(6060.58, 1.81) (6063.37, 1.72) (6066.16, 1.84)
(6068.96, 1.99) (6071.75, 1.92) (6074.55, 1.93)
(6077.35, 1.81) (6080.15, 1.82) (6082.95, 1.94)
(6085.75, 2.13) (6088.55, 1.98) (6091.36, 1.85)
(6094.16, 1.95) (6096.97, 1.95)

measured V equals 0.17 mag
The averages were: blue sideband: 1.8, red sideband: 1.87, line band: 1.58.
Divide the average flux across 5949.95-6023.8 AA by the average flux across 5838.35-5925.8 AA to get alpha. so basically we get 1.2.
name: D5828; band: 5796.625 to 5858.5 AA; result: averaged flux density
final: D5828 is 1.75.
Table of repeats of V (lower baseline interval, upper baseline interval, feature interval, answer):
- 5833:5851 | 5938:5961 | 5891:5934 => 0.25 mag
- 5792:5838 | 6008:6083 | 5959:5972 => 0.16 mag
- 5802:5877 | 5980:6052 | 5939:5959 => 0.09 mag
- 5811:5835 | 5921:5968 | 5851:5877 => 0.10 mag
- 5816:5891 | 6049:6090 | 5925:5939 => 0.12 mag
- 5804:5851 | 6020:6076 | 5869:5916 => 0.38 mag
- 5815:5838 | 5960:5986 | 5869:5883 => 0.14 mag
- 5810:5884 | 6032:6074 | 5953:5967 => 0.11 mag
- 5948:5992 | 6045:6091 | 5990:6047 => -0.03 mag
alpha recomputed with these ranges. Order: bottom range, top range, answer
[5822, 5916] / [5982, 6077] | 1.22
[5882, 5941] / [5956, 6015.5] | 1.25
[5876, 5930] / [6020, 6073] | 1.45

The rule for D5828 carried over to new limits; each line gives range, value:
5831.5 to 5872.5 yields 1.65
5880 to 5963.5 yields 1.4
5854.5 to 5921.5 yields 1.35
